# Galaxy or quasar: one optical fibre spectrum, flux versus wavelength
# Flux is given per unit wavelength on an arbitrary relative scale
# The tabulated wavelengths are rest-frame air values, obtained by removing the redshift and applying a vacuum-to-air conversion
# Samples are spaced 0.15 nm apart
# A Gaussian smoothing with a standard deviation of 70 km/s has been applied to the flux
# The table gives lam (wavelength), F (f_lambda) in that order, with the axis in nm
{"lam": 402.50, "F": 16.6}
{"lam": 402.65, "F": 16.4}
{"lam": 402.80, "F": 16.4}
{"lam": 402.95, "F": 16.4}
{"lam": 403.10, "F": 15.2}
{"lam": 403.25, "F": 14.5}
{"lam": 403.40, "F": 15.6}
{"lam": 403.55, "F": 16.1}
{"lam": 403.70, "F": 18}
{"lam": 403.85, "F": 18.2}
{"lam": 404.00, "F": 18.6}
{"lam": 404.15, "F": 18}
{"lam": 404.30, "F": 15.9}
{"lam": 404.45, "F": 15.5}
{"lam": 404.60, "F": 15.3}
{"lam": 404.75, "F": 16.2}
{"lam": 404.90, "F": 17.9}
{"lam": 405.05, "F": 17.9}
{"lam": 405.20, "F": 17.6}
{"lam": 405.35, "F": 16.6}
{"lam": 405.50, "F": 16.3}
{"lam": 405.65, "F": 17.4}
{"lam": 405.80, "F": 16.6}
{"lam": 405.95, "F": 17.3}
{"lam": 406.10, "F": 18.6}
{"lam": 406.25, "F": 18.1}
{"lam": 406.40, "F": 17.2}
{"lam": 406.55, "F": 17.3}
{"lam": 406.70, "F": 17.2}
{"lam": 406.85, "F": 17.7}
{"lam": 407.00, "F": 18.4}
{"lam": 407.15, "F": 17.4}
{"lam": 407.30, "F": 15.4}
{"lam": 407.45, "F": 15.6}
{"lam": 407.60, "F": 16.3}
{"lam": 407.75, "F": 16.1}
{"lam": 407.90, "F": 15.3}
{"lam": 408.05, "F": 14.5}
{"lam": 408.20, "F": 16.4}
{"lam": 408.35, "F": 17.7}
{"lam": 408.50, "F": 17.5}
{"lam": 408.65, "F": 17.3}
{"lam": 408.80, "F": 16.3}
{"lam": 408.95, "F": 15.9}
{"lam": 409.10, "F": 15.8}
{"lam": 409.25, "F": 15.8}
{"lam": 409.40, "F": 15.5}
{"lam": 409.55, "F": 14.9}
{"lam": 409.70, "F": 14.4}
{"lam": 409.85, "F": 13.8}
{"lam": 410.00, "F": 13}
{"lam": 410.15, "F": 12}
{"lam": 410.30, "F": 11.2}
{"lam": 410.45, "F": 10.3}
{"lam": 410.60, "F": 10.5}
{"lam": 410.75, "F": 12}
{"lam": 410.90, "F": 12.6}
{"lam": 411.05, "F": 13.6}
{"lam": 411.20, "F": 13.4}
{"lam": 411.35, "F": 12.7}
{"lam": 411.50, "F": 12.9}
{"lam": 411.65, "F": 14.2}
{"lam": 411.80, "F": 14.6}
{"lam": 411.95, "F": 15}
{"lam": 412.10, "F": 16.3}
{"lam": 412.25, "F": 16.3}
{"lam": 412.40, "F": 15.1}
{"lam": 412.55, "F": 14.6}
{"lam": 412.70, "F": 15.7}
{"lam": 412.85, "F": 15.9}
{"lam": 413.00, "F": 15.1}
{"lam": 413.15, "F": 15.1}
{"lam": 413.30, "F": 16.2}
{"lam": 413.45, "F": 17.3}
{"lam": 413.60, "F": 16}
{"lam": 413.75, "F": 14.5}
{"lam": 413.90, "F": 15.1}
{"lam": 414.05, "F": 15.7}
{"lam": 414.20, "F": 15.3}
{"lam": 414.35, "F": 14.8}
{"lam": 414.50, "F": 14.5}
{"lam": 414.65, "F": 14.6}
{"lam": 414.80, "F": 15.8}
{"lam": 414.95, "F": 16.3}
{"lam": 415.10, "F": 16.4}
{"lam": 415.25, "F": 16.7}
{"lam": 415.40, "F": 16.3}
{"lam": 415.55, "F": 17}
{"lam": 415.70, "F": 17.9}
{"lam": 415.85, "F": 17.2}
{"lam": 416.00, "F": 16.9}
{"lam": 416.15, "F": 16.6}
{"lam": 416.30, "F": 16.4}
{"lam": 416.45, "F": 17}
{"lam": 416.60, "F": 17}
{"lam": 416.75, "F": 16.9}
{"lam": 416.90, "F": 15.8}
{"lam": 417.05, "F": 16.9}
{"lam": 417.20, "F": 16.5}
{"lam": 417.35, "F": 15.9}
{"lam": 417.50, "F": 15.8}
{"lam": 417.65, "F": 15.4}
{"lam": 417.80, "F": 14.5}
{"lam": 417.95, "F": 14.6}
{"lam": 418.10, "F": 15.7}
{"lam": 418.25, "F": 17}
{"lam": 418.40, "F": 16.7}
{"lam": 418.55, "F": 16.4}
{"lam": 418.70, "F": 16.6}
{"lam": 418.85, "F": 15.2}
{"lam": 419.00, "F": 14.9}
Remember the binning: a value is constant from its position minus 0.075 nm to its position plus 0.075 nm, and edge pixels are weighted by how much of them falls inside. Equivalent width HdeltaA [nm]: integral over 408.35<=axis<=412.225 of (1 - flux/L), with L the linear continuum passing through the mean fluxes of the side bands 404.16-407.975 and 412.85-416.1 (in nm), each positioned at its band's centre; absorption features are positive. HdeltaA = 0.53 nm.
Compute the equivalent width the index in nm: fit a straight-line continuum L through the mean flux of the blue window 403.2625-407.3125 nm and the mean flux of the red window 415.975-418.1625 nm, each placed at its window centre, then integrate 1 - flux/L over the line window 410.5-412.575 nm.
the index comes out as 0.35 nm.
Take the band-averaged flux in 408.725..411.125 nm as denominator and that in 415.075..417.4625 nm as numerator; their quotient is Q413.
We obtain 1.23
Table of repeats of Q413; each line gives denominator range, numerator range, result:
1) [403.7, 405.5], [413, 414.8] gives 0.90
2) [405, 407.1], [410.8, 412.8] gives 0.82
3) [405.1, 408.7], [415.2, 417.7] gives 0.98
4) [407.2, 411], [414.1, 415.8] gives 1.09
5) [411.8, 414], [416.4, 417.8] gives 1.04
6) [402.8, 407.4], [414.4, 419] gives 0.96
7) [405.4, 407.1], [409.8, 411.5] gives 0.70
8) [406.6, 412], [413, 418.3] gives 1.08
